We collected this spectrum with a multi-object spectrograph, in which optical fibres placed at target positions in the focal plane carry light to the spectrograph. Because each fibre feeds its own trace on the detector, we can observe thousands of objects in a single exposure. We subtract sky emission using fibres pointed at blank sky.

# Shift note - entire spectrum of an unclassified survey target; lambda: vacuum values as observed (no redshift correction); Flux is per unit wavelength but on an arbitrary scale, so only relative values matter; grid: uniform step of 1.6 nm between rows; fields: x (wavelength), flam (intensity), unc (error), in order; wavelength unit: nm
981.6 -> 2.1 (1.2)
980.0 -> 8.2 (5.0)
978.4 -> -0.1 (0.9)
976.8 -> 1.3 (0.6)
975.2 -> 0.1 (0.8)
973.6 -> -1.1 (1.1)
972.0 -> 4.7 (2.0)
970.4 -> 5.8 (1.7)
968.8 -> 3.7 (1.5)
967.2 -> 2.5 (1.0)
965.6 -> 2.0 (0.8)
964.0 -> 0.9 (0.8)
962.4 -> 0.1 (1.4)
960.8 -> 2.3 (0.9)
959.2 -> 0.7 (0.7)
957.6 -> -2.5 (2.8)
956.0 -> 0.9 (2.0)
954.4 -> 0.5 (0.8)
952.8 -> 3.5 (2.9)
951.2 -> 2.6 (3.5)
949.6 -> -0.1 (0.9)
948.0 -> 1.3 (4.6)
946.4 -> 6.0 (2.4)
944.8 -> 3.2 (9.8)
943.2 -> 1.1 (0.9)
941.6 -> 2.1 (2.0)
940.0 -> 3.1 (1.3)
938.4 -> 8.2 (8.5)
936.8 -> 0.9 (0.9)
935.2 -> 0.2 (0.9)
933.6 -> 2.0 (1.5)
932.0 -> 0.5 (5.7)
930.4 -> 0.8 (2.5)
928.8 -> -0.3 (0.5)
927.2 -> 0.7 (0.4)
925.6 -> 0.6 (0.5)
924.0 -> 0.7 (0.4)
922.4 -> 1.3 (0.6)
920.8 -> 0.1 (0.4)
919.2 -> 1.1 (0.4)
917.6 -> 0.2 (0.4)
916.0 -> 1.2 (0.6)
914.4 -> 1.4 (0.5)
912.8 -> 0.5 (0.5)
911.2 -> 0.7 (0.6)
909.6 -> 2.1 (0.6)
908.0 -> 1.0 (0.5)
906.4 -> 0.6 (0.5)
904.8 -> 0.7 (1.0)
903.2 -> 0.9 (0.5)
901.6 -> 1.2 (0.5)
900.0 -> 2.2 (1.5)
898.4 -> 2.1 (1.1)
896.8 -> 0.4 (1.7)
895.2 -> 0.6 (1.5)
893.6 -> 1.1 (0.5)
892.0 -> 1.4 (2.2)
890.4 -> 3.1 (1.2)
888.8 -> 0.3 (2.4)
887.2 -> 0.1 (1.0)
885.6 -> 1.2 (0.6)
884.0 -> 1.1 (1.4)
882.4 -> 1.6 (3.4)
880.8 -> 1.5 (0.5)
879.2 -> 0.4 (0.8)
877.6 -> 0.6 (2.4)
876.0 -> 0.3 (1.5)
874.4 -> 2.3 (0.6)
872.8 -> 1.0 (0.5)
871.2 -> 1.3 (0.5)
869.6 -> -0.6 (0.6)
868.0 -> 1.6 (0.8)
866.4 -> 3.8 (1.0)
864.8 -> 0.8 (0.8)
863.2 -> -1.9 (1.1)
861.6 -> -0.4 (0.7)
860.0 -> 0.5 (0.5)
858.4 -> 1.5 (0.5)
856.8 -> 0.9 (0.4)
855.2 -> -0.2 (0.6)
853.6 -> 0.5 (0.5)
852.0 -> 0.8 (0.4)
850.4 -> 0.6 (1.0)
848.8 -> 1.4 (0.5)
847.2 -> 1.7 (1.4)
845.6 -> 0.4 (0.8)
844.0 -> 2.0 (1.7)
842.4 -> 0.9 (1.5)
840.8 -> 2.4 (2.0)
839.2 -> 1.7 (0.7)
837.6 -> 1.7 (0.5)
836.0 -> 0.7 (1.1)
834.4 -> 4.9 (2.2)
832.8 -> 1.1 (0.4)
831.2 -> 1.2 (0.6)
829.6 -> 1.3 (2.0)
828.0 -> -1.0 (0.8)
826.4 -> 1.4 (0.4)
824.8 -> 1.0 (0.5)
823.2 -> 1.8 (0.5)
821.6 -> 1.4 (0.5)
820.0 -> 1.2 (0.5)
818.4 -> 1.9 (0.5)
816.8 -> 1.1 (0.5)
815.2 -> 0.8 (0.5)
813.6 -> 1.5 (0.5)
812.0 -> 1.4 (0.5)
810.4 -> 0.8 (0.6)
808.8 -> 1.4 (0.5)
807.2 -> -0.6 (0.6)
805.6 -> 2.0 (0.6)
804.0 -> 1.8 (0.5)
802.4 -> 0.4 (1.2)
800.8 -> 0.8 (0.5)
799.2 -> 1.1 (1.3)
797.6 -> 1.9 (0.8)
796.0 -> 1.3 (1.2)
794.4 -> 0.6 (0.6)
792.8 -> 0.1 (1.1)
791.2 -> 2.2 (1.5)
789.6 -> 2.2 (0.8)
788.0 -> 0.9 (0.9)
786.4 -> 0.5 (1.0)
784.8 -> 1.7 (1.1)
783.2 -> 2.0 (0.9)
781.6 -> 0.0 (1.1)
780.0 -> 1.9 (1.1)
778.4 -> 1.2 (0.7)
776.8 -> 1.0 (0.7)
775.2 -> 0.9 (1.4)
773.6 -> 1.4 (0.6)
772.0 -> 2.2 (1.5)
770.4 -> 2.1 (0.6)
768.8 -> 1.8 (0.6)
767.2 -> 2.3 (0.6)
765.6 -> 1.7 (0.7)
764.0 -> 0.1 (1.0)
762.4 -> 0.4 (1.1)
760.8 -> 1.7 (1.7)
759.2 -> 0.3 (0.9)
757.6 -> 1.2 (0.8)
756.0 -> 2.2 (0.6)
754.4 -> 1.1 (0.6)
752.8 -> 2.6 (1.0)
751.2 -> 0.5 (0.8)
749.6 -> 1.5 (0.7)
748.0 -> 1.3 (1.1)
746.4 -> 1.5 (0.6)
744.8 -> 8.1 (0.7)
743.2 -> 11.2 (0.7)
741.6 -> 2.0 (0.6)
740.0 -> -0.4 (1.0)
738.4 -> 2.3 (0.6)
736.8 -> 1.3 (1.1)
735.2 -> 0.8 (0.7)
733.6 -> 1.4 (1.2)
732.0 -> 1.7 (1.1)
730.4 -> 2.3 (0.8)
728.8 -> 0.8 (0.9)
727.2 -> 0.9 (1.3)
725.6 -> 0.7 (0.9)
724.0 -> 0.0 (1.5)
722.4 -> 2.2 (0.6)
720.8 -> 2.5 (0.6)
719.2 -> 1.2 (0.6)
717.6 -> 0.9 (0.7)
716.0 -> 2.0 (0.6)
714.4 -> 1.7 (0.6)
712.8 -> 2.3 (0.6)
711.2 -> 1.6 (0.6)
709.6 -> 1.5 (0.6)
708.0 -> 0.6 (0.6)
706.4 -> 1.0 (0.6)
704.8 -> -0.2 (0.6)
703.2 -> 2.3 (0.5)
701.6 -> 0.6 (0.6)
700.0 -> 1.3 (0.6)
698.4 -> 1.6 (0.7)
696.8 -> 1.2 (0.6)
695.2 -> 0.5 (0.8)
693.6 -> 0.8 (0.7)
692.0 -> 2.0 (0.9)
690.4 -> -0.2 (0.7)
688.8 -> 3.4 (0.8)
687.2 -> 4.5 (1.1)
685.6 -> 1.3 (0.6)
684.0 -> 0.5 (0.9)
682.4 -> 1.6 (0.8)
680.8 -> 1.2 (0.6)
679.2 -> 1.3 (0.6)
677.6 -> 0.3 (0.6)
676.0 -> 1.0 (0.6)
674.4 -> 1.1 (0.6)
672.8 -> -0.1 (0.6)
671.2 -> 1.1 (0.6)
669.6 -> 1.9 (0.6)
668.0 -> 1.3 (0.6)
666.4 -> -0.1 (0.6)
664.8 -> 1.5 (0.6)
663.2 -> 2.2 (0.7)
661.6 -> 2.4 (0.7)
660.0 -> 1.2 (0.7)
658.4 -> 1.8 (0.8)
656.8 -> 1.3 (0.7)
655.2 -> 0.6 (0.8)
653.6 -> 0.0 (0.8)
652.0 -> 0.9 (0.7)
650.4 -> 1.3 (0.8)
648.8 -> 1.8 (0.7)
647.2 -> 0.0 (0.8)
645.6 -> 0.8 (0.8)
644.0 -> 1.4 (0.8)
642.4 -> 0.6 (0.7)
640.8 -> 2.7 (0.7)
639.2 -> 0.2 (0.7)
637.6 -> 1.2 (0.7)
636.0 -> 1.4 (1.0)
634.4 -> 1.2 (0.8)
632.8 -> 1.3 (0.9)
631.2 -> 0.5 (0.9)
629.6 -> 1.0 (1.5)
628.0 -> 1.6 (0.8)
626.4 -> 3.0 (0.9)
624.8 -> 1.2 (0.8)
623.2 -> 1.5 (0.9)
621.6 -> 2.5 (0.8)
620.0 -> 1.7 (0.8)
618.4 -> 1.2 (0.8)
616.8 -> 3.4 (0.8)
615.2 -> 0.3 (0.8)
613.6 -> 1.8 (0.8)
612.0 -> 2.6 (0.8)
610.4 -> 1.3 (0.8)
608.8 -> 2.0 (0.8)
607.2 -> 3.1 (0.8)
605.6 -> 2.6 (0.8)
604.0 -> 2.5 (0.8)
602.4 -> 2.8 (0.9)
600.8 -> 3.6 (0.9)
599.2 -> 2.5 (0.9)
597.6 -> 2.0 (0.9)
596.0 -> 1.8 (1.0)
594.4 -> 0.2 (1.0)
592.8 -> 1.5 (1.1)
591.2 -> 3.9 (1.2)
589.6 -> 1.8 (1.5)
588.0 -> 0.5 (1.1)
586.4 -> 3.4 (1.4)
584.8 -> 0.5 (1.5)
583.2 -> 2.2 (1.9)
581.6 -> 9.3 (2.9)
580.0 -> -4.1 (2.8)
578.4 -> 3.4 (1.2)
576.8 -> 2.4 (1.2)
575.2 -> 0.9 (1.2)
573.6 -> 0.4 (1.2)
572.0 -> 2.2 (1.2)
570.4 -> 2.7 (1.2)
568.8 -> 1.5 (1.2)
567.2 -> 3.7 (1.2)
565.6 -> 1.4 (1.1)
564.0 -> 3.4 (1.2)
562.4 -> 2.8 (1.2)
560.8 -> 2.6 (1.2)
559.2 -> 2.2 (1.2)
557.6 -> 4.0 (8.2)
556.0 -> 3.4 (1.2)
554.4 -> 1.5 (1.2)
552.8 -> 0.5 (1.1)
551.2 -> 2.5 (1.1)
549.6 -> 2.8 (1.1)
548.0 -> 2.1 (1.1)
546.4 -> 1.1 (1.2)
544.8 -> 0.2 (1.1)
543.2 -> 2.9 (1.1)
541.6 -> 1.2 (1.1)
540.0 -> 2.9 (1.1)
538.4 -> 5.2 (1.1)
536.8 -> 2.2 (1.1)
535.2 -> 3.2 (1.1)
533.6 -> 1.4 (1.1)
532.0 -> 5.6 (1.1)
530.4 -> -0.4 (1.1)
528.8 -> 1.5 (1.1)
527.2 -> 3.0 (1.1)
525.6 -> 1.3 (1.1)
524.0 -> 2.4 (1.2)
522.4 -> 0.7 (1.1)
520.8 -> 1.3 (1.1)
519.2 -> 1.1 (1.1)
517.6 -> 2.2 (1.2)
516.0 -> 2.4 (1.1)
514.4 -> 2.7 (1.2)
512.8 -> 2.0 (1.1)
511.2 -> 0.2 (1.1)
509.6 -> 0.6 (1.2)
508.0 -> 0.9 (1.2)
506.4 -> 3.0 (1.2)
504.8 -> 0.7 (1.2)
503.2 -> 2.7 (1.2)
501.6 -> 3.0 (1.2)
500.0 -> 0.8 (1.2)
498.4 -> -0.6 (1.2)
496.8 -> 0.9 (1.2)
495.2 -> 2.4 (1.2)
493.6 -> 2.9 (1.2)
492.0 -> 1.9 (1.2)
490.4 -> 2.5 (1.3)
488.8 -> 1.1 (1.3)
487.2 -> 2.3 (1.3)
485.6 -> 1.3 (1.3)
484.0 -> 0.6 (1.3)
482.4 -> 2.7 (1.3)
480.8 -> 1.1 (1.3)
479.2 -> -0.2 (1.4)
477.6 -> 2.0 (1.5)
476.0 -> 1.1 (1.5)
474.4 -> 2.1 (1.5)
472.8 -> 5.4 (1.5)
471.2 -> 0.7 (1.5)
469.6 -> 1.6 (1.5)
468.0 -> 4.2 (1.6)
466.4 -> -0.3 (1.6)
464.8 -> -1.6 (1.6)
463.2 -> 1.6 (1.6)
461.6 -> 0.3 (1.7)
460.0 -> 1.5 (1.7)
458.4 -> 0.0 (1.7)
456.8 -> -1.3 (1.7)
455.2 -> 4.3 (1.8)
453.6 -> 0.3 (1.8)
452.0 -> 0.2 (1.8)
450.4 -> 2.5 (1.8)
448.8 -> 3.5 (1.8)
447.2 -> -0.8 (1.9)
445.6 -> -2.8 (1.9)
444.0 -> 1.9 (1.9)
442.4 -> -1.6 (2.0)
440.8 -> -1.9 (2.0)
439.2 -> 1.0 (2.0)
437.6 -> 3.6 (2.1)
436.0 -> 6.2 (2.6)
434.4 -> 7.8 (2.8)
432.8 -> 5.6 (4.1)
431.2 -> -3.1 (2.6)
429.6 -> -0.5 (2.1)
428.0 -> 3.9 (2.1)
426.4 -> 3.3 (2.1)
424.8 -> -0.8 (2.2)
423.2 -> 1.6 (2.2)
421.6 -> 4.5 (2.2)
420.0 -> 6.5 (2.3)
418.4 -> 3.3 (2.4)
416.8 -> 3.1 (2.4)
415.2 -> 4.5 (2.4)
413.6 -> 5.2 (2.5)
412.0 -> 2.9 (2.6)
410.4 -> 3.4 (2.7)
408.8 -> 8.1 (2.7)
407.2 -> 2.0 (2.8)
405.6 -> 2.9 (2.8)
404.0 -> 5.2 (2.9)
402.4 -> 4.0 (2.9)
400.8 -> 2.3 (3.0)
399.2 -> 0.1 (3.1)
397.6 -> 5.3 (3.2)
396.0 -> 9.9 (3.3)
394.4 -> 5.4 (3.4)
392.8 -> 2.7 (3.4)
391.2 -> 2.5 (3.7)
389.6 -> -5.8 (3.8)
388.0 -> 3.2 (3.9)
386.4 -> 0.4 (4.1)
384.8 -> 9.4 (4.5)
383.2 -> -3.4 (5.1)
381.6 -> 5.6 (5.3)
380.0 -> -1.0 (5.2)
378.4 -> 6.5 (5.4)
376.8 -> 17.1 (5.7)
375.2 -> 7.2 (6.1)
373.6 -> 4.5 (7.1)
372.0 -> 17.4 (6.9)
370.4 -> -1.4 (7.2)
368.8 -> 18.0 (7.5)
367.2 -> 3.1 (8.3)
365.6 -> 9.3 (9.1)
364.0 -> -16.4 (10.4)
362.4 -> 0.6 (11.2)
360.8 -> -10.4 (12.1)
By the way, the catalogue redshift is 0.99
